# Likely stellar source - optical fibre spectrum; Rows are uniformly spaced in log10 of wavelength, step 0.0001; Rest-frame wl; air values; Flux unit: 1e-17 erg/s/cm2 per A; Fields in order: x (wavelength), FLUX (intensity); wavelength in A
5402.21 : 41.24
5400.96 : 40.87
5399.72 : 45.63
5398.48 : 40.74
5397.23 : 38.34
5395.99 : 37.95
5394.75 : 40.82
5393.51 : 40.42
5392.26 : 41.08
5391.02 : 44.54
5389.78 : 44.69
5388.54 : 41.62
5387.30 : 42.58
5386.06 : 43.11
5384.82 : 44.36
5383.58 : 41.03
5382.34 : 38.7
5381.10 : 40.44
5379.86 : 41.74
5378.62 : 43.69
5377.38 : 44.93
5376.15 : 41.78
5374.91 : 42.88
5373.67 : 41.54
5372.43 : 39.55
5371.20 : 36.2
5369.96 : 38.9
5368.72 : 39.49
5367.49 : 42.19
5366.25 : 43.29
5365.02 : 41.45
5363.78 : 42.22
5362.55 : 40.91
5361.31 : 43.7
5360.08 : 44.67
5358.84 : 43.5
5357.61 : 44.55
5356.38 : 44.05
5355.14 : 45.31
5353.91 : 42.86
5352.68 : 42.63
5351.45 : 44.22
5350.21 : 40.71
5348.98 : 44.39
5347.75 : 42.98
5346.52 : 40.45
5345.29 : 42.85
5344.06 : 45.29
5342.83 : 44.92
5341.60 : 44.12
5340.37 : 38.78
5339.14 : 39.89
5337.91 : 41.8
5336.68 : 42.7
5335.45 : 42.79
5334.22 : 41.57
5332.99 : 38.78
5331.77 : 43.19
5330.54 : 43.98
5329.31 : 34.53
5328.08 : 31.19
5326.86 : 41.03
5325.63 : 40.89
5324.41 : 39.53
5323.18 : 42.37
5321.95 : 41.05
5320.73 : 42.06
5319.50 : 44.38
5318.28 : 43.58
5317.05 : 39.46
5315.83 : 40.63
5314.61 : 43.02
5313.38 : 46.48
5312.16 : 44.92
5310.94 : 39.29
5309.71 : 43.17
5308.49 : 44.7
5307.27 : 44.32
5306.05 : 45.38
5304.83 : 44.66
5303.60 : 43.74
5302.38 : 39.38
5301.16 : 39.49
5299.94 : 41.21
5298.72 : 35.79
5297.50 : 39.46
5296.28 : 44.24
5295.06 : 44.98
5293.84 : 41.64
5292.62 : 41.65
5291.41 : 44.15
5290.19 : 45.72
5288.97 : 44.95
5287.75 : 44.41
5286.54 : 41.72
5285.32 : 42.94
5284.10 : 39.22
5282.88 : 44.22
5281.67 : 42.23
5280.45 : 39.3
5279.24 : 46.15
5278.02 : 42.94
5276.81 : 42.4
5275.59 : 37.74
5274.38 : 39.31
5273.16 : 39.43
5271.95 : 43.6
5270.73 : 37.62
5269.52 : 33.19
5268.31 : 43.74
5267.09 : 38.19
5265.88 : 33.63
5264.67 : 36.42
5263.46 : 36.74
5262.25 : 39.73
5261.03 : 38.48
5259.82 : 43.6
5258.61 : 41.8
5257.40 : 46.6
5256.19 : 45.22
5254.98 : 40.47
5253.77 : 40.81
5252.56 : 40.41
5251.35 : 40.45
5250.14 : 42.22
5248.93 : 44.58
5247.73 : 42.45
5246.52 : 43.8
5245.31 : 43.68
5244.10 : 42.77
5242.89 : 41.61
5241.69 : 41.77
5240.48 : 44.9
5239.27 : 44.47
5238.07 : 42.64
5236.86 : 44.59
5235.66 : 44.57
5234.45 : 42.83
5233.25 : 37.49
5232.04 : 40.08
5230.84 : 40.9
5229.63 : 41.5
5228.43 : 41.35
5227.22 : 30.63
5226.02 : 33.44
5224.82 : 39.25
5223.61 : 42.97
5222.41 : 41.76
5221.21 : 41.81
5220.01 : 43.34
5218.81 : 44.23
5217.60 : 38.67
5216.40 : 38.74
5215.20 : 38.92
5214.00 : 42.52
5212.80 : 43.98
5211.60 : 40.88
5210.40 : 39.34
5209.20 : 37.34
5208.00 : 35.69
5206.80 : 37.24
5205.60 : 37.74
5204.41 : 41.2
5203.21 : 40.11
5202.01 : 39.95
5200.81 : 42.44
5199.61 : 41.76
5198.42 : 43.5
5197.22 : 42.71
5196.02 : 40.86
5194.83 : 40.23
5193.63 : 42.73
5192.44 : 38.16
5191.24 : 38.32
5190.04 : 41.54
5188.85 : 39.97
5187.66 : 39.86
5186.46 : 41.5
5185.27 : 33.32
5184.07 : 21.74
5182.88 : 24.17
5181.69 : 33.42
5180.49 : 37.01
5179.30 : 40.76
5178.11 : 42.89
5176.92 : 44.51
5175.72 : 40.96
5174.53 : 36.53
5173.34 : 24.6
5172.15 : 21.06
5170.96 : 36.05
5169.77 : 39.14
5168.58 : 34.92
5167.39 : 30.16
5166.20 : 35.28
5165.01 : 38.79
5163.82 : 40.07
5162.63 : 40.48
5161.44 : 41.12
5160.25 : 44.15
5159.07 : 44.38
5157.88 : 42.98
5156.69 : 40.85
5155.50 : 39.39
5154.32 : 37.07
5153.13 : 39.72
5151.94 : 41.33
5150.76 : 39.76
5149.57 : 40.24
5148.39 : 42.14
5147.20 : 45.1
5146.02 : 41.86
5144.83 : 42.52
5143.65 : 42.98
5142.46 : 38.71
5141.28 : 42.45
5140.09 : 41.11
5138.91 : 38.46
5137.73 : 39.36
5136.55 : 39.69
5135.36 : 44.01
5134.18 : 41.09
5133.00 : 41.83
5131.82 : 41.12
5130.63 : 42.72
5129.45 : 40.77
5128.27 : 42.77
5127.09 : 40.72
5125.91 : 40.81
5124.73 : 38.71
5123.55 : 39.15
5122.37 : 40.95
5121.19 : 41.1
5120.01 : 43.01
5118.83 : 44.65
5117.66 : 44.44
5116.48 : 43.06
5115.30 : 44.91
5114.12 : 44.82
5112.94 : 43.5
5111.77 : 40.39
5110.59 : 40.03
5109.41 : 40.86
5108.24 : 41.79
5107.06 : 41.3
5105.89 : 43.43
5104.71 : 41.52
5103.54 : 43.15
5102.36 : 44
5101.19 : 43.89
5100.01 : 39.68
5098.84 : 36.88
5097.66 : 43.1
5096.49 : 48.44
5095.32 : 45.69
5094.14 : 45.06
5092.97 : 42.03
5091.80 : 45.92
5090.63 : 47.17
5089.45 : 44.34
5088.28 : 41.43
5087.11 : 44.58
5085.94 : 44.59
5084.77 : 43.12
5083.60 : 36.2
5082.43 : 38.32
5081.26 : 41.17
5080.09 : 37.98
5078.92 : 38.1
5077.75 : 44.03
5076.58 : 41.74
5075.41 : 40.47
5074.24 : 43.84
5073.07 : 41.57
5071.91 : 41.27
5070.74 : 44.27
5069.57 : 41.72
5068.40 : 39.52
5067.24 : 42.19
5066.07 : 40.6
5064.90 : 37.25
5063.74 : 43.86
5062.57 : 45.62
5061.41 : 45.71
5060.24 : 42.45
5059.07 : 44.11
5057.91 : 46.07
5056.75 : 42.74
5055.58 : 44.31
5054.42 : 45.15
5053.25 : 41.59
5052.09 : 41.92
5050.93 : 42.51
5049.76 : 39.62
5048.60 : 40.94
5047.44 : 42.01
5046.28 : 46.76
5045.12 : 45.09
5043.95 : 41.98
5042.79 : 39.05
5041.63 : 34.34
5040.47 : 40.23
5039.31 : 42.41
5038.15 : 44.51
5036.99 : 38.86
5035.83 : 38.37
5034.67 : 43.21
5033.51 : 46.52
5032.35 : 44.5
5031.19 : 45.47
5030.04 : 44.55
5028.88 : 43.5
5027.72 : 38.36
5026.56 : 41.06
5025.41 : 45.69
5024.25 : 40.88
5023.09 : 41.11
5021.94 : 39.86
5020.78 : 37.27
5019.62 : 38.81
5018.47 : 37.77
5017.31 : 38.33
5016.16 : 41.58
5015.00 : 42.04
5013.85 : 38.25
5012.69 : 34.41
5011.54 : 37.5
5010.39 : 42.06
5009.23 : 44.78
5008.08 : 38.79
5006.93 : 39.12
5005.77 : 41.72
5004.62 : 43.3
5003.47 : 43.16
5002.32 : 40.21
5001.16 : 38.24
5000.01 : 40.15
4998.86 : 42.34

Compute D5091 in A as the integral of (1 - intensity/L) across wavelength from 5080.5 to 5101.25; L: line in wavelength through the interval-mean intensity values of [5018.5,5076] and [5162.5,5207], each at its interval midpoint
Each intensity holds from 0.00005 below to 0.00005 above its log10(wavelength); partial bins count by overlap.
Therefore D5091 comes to -1.11 A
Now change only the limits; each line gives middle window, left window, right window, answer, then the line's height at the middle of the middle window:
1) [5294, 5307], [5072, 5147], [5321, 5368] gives 0.03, 42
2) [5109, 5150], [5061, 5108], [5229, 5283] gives 0.36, 42.1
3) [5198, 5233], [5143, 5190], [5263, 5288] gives -0.87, 39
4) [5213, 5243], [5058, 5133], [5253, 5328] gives 0.54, 41.8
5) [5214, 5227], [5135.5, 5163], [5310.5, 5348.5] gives 0.38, 41.3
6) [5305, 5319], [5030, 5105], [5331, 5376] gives -0.33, 42.2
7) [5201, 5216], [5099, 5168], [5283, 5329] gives 0.70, 41.6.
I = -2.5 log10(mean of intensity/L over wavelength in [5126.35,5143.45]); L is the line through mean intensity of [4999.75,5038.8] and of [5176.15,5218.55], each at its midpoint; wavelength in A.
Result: -0.04 mag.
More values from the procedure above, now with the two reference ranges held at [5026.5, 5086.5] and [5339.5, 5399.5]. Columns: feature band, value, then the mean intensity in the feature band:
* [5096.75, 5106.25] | -0.002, 42.1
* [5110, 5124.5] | -0.009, 42.4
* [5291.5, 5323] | -0.007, 42.4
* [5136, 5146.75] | 0.031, 40.9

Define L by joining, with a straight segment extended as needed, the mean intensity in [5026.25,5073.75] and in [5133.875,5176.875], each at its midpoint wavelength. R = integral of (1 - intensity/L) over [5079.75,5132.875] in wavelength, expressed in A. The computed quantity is -2.17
